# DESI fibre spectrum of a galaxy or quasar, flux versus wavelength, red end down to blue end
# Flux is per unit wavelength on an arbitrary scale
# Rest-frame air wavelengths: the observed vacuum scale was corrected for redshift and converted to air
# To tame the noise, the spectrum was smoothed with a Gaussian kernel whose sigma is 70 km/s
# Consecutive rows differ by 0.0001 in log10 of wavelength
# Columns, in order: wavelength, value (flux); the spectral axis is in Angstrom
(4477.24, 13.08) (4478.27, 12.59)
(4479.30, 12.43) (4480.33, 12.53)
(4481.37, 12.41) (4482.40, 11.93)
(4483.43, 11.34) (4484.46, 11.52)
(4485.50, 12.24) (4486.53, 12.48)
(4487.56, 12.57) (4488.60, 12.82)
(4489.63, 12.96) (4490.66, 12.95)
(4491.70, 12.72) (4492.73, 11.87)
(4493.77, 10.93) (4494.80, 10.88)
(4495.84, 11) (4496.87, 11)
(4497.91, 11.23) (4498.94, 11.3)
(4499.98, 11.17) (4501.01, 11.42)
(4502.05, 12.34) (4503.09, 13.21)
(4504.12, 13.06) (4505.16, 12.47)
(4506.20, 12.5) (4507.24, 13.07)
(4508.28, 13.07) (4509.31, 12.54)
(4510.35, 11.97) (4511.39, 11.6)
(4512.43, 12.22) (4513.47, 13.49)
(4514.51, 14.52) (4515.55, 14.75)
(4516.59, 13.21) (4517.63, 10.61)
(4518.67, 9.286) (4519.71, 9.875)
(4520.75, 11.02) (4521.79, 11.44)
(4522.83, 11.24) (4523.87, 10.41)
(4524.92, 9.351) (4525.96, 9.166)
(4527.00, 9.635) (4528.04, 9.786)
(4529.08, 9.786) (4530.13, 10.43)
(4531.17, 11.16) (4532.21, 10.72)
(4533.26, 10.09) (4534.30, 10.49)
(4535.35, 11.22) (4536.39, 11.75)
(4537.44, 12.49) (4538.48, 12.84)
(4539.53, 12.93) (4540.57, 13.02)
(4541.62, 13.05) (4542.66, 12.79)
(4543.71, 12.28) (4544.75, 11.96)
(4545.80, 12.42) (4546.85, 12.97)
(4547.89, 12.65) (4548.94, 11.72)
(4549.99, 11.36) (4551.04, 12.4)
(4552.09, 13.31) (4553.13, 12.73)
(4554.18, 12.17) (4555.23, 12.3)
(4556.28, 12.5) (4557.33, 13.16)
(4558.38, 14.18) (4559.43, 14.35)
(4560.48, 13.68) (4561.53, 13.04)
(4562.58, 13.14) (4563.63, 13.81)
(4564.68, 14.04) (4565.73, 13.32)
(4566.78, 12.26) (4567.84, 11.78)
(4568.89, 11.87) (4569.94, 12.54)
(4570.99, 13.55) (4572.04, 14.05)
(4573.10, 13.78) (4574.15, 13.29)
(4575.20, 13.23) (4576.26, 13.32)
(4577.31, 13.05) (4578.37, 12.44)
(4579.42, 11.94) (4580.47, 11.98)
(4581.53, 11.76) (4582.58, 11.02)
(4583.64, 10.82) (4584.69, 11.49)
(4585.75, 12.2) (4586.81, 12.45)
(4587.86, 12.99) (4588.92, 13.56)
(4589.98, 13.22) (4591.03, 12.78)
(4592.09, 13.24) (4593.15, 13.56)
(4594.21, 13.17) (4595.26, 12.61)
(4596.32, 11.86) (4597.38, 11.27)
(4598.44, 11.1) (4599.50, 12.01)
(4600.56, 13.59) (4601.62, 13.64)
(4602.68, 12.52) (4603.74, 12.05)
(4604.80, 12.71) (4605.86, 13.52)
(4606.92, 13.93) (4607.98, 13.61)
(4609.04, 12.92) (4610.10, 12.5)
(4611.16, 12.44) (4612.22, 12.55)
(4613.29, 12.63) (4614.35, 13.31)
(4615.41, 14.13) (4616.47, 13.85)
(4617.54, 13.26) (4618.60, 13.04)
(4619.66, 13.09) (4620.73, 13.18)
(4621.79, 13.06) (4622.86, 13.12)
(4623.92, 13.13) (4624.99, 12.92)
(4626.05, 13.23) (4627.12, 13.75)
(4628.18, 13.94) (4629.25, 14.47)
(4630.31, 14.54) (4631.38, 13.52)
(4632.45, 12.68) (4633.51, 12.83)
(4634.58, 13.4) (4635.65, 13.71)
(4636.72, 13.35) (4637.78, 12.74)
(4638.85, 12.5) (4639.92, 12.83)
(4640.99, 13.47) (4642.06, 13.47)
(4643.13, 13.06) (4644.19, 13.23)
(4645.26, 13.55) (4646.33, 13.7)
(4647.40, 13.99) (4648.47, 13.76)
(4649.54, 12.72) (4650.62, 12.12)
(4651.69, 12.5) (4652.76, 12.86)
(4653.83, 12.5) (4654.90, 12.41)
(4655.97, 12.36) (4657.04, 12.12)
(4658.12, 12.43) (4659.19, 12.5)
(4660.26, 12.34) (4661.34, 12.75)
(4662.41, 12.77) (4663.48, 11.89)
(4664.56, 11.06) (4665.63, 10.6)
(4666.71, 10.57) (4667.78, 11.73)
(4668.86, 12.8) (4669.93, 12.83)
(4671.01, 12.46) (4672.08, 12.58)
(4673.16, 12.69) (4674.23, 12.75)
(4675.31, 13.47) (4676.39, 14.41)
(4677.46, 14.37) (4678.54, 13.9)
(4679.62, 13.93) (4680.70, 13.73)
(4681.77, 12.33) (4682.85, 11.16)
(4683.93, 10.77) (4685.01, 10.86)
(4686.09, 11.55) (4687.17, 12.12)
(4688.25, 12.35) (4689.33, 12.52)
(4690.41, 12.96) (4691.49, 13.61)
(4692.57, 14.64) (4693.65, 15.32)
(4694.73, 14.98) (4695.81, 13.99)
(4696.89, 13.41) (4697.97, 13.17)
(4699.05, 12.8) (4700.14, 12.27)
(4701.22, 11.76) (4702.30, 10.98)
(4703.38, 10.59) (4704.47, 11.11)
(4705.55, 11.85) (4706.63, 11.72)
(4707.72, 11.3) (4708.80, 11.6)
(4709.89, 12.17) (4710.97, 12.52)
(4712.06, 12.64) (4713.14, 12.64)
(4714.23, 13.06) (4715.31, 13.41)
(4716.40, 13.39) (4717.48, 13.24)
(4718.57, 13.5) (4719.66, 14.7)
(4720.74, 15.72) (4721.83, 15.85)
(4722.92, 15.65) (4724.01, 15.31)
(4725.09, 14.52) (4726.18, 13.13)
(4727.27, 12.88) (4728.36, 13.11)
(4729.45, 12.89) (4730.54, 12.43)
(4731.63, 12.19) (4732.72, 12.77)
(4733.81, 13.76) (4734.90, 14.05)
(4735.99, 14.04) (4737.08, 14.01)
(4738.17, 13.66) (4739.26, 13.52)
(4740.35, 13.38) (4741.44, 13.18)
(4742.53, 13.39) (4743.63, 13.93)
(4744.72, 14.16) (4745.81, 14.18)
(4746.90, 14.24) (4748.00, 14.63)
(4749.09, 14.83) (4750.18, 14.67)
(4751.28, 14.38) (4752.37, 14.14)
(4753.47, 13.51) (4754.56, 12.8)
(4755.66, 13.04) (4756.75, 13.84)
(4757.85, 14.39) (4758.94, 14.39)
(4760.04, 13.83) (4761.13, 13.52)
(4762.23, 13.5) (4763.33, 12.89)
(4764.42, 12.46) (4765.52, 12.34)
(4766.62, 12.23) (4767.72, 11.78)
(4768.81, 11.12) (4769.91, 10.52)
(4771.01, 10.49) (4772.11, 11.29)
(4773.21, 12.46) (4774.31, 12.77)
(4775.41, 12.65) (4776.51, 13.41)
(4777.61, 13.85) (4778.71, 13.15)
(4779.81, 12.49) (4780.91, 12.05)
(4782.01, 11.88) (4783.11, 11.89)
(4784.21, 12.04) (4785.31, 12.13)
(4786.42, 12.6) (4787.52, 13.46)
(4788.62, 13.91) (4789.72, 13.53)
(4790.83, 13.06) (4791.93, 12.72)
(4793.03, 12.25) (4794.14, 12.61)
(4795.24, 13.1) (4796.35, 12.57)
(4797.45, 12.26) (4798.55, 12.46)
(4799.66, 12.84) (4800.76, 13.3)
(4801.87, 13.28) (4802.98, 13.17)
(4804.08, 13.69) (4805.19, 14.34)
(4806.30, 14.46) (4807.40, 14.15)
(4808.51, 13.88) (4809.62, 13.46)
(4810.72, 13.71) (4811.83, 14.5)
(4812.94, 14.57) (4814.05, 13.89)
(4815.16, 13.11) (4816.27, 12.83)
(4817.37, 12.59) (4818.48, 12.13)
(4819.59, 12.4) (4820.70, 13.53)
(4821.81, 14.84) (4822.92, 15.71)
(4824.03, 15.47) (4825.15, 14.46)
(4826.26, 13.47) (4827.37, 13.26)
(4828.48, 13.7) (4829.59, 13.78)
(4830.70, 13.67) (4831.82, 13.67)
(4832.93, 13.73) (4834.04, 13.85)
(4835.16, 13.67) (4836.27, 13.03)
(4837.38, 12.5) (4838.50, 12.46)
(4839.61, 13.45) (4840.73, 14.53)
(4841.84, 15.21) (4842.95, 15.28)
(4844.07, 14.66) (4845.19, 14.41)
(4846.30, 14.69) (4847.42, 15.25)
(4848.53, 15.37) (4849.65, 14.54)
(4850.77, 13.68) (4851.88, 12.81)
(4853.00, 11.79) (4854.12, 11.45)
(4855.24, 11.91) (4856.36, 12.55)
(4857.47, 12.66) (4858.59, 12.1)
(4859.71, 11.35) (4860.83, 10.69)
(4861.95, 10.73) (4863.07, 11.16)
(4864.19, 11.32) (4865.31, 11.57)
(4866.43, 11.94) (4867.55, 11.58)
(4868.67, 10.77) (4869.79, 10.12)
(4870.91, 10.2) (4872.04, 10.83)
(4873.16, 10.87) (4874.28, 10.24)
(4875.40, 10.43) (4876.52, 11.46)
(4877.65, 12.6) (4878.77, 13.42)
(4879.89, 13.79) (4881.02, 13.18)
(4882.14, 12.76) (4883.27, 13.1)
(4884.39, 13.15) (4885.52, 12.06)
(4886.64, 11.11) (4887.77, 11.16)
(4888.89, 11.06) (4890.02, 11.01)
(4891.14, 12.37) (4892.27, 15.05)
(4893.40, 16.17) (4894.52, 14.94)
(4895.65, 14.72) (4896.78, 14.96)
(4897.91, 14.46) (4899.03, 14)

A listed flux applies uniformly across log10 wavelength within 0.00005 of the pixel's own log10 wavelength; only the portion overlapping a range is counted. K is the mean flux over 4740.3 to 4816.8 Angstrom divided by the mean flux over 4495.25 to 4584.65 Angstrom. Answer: 1.08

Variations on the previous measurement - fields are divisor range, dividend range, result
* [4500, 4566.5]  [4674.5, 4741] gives 1.08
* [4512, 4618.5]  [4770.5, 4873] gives 1.05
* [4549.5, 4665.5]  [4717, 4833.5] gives 1.04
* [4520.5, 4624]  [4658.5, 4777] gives 1.05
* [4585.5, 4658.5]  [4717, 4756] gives 1.07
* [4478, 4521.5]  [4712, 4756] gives 1.14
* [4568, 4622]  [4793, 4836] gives 1.06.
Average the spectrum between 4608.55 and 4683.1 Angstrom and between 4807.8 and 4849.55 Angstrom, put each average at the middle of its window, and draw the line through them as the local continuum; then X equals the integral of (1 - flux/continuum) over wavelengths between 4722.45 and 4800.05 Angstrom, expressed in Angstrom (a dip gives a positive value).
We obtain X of 2.4 Angstrom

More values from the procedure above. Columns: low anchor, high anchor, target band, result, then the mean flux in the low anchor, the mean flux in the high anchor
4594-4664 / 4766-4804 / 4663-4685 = 0.66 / 13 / 12.5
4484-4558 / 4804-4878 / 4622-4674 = -2.15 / 11.9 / 13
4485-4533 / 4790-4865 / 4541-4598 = -3.43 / 11.7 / 13.3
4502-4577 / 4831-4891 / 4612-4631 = -1.69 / 12.3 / 12.5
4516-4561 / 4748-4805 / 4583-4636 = -3.91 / 11.7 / 12.9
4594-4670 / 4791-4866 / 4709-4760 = -2.43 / 12.9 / 13.3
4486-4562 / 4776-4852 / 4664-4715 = 1.33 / 12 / 13.5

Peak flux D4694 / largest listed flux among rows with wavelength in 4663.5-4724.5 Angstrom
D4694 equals 15.85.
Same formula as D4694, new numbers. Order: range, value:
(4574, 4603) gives 13.64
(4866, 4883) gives 13.79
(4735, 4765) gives 14.83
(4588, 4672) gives 14.54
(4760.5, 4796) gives 13.91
